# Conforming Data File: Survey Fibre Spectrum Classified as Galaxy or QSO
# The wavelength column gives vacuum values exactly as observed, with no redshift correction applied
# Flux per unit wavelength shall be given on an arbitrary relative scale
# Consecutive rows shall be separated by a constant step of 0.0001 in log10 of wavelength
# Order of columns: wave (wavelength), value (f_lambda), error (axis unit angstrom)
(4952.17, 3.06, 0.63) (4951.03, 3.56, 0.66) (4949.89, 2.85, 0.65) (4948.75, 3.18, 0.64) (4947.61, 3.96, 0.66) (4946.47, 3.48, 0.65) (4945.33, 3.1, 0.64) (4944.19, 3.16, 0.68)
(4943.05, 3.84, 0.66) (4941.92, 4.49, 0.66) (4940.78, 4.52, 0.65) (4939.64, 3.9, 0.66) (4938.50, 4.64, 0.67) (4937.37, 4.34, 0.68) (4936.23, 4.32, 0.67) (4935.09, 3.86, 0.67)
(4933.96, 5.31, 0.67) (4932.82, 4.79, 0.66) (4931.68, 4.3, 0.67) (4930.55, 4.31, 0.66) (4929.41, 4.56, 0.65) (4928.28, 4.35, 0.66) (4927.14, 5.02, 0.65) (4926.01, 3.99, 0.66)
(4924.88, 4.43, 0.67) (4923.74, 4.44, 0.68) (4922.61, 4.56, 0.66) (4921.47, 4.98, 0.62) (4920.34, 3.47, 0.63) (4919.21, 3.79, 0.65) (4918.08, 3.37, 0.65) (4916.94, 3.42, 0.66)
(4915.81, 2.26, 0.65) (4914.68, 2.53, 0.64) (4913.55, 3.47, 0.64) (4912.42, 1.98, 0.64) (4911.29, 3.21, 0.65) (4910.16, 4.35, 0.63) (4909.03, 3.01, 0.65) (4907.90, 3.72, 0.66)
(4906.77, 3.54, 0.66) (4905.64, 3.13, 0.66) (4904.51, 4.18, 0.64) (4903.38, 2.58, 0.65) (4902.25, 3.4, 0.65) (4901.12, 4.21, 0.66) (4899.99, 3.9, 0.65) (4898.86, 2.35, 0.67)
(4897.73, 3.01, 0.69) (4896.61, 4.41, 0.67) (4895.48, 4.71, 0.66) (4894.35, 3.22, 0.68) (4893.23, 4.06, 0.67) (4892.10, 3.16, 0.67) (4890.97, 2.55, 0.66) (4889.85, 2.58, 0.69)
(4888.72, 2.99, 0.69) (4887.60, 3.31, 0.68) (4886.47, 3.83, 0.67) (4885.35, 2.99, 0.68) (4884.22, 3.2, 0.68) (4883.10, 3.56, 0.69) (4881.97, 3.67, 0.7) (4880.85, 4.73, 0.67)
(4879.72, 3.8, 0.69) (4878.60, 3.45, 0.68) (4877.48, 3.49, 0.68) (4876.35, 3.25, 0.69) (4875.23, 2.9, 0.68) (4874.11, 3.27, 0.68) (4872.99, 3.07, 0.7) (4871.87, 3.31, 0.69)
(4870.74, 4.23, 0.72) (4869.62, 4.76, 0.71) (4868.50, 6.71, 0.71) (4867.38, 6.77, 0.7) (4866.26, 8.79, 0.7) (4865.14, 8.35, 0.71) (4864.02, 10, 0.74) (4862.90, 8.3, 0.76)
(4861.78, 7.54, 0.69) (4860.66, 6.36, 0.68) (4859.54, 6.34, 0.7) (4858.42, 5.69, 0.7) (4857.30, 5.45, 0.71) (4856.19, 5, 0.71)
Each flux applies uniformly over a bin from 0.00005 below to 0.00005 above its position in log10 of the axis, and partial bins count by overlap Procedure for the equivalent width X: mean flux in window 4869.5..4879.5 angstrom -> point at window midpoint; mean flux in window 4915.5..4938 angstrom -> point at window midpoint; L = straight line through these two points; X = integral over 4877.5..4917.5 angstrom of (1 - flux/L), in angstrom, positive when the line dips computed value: 4.3 angstrom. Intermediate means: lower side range 3.48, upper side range 4.22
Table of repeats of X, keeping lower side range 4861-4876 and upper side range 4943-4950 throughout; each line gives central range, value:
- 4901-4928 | 4.70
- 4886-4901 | 5.00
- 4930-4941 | -2.06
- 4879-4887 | 2.64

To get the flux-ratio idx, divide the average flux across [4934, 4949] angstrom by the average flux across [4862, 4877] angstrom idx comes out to 0.70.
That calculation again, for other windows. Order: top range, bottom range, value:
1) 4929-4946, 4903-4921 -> 1.29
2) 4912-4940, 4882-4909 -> 1.18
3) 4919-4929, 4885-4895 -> 1.36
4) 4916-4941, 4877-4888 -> 1.18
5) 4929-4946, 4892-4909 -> 1.18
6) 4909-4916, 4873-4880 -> 0.91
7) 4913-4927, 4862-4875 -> 0.62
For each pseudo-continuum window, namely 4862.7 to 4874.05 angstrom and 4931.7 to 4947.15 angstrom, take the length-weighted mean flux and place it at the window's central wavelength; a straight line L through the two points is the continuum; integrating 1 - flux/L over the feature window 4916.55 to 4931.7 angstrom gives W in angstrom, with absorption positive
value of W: 1.2 angstrom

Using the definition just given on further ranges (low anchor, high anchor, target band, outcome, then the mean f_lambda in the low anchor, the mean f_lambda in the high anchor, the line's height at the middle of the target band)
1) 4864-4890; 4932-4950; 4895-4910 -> 2.4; 4.37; 4.01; 4.23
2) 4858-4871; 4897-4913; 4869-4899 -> 9.7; 7.06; 3.34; 5.27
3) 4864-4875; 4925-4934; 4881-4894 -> 4.9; 5.63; 4.53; 5.3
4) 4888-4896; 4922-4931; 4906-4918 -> 2.4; 3.32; 4.46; 3.98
